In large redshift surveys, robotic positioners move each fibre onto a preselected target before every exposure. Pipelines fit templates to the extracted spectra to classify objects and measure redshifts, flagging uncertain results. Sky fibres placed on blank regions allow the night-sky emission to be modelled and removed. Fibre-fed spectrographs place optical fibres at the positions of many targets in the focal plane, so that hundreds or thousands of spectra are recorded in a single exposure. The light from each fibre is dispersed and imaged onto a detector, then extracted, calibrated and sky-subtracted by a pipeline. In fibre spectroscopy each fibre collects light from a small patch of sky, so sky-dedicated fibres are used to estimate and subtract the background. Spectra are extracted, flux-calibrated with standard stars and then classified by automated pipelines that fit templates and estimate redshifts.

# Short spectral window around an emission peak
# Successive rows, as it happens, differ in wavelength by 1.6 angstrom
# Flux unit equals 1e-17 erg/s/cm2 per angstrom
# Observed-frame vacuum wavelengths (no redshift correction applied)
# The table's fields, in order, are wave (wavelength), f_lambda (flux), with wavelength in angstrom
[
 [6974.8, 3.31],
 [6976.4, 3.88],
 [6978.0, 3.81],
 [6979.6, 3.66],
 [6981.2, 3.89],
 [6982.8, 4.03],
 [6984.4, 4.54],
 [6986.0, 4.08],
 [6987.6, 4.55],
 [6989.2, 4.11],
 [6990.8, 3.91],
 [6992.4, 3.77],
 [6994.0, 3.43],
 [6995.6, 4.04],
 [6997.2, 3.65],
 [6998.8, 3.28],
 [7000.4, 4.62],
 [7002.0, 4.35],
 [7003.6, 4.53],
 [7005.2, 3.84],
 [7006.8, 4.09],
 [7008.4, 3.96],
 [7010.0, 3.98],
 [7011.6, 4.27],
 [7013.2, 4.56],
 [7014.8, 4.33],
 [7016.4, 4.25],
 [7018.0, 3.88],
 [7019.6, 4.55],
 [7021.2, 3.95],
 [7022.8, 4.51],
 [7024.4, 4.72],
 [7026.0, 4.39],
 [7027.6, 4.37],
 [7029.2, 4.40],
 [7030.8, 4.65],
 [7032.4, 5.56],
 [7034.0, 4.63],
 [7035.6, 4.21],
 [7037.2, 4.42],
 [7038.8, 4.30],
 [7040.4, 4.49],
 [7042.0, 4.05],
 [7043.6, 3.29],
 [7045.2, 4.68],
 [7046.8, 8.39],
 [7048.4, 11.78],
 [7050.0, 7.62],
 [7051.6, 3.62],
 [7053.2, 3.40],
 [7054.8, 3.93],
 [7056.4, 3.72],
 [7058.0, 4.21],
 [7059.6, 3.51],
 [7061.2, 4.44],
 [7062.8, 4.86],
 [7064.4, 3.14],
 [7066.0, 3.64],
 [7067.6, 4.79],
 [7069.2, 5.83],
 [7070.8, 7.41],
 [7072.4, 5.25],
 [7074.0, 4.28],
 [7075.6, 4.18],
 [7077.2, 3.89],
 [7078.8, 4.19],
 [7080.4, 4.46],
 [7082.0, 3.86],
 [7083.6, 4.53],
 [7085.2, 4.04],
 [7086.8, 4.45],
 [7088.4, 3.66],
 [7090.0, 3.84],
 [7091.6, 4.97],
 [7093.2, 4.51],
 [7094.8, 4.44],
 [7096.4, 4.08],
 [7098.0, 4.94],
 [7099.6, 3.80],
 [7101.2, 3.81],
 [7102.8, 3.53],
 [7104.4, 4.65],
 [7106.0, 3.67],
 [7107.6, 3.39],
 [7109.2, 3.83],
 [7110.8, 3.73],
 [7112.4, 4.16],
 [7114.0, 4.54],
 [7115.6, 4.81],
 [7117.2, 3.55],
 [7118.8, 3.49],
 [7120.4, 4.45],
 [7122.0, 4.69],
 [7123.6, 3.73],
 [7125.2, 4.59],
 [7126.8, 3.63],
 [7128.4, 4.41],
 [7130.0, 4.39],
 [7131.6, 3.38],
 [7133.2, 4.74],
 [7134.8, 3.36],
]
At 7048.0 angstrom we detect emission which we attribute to H-alpha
